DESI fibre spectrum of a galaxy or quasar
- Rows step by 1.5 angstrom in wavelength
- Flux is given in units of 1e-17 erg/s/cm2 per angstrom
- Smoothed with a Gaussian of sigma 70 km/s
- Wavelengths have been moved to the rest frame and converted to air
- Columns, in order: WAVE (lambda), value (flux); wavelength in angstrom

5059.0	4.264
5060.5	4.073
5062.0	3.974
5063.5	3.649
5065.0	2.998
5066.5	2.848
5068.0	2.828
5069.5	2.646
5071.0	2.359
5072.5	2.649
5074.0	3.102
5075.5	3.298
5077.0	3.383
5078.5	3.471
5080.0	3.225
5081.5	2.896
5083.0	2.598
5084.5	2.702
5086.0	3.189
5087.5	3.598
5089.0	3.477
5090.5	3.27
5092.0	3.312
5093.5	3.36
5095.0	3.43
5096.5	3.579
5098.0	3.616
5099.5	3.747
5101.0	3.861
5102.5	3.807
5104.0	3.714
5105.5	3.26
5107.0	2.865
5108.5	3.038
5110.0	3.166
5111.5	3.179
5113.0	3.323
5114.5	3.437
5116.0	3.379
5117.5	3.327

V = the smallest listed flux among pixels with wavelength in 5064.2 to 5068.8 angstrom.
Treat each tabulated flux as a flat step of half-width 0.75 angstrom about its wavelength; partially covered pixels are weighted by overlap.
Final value 2.828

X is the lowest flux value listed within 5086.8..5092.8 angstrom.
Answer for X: 3.27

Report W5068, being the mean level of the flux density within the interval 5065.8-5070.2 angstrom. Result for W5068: 2.77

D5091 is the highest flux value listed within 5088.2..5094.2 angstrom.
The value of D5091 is 3.477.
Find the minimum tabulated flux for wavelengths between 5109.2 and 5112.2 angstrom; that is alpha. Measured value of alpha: 3.166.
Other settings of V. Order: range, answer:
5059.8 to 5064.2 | 3.649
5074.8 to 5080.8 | 3.225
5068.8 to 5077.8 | 2.359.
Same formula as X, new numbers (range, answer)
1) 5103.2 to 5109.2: 2.865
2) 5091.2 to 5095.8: 3.312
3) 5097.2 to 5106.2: 3.26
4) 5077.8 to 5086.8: 2.598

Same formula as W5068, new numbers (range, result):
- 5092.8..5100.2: 3.55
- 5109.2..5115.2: 3.27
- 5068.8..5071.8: 2.5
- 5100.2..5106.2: 3.66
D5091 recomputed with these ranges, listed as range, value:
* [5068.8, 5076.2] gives 3.298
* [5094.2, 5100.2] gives 3.747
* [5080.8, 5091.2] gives 3.598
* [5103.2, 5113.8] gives 3.714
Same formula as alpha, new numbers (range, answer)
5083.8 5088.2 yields 2.702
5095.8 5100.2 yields 3.579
